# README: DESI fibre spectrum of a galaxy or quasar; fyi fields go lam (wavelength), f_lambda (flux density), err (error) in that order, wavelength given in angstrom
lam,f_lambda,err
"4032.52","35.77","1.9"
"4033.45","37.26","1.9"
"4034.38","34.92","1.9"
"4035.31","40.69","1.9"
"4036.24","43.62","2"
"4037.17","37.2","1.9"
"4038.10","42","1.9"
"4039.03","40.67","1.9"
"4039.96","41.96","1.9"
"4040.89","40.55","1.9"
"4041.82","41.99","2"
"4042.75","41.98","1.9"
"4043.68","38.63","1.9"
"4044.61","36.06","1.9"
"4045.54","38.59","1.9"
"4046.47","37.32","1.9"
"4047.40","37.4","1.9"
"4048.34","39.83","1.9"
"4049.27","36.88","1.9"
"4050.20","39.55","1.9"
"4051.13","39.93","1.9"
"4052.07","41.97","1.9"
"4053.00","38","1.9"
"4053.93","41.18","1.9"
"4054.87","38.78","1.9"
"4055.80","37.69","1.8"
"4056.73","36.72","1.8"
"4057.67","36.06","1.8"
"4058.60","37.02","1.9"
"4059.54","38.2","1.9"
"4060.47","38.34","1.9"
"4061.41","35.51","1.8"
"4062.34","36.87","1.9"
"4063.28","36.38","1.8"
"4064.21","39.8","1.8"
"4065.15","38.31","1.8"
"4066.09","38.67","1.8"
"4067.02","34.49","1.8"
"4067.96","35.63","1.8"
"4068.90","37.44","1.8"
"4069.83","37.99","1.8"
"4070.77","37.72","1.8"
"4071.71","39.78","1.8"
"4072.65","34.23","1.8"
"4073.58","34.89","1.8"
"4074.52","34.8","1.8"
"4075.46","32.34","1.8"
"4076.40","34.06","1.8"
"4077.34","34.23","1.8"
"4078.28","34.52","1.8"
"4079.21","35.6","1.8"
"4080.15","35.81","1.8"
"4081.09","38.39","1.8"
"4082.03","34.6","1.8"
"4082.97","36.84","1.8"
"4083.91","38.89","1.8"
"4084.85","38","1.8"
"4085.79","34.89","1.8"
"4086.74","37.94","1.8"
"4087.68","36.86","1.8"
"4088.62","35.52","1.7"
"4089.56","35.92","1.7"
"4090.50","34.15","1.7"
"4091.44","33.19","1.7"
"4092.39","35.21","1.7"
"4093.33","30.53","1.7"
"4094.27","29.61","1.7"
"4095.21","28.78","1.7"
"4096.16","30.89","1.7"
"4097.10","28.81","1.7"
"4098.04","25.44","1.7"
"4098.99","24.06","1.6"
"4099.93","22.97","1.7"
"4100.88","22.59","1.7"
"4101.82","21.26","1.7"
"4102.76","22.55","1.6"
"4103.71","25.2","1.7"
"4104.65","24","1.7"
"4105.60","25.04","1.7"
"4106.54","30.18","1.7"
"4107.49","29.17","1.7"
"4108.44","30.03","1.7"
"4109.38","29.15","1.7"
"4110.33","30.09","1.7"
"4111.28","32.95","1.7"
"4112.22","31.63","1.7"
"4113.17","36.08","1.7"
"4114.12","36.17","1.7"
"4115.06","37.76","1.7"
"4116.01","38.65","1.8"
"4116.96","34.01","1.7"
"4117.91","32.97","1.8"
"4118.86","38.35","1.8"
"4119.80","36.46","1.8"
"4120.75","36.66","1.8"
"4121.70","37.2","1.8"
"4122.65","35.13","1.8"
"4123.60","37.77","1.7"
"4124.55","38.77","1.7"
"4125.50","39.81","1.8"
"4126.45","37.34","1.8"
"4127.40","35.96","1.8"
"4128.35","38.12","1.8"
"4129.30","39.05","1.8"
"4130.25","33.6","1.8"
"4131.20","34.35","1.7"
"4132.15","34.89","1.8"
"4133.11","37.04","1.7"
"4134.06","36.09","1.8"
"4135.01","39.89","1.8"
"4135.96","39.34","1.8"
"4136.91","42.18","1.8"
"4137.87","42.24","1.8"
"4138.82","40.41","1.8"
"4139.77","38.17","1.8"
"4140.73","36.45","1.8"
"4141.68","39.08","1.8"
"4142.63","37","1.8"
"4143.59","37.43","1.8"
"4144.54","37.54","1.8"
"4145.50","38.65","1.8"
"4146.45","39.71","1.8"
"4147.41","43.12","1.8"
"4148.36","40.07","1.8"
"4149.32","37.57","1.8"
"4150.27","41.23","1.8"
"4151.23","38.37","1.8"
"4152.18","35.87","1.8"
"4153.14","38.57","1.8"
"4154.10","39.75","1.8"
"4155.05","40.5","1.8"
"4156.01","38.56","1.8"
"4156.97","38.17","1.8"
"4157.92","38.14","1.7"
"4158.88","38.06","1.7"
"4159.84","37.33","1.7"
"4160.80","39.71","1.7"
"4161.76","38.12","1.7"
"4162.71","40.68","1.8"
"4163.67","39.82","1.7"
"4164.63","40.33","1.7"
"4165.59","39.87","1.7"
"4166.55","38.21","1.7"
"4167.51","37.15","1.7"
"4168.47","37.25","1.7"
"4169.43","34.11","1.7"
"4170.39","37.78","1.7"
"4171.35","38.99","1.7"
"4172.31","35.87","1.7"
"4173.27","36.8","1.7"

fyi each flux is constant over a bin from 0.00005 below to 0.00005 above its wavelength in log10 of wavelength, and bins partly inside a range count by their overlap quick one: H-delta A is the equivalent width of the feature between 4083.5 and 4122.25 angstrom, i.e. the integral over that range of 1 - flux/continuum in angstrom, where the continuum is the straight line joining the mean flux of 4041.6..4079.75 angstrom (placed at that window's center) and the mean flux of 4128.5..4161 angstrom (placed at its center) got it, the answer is 6.38 angstrom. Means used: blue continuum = 37.4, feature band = 31.7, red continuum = 38.5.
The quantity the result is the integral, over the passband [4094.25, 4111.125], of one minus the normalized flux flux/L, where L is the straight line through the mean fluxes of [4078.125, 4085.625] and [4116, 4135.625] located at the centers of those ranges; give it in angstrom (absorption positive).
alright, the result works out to 4.60 angstrom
